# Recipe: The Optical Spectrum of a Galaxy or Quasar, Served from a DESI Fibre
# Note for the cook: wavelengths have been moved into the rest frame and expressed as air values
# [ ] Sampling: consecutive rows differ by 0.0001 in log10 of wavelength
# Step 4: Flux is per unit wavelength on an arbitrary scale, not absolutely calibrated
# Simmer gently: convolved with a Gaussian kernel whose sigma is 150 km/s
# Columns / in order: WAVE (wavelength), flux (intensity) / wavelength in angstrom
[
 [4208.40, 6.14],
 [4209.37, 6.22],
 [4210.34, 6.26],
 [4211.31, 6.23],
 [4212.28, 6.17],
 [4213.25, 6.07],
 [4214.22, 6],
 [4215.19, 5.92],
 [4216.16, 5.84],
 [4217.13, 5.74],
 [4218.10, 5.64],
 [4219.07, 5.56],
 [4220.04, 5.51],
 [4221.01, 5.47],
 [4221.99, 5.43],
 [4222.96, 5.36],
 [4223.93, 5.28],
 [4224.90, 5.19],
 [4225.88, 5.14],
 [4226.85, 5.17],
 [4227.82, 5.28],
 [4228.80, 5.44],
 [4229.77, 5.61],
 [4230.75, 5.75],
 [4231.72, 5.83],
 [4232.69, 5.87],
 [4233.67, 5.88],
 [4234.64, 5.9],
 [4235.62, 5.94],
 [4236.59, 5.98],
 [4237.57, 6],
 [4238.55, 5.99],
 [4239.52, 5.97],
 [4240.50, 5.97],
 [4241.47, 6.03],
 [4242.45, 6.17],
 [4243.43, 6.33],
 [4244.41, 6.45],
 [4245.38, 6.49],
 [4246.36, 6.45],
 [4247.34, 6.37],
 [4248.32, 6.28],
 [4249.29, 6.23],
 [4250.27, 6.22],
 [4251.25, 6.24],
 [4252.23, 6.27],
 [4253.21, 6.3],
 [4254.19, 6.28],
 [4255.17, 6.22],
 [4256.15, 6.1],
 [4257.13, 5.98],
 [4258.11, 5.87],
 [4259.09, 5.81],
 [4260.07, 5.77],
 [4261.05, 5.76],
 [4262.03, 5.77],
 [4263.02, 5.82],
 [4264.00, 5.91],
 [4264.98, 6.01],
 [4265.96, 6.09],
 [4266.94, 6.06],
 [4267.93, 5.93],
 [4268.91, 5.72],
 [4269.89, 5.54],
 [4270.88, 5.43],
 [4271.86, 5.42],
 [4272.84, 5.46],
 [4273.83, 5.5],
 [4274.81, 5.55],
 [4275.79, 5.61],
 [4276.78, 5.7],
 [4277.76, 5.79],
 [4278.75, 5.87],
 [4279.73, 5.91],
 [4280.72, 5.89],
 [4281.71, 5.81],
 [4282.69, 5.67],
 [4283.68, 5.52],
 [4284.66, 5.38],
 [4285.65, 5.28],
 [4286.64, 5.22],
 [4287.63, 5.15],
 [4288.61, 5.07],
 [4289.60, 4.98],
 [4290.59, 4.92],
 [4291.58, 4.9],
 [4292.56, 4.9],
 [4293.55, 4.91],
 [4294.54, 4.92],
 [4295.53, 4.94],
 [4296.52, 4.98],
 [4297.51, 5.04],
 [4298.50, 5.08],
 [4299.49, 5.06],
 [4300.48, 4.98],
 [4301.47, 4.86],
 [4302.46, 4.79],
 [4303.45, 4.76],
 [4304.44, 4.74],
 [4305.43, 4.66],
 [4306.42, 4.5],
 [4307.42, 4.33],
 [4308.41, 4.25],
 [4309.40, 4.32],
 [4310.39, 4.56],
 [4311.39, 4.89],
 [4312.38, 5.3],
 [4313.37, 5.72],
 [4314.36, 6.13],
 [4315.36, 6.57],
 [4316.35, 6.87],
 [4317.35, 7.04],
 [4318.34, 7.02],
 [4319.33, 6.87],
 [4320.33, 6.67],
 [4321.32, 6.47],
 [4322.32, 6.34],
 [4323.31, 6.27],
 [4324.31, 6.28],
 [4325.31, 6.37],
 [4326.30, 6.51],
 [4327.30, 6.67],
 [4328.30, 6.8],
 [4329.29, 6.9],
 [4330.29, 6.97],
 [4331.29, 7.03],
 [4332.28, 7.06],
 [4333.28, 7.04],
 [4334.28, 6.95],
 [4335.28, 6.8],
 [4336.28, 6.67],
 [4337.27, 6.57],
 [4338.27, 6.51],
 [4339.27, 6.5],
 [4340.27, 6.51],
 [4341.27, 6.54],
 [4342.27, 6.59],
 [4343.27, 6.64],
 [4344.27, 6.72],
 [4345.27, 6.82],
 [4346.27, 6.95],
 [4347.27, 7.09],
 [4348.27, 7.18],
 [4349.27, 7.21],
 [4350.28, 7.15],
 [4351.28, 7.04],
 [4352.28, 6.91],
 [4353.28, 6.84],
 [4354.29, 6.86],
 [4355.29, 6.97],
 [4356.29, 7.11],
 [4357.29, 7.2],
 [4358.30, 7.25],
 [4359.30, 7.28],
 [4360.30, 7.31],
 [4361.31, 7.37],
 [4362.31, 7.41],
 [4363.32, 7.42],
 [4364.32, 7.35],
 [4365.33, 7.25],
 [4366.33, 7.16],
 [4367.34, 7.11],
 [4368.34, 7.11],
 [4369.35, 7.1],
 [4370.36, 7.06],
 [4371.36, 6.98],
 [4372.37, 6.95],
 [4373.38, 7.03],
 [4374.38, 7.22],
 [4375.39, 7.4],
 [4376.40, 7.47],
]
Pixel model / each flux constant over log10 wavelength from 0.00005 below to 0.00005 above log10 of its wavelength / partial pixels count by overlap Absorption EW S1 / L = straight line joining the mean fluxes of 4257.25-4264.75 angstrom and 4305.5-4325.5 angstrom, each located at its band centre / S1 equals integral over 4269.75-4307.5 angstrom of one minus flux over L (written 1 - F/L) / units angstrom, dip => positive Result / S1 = 3.9 angstrom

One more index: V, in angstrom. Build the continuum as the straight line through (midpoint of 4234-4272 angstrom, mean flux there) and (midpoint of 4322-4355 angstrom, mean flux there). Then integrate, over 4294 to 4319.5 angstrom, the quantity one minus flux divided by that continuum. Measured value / 4.9 angstrom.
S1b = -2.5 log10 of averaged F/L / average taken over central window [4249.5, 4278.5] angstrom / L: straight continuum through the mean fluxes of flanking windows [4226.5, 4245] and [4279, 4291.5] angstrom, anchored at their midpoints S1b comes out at -0.05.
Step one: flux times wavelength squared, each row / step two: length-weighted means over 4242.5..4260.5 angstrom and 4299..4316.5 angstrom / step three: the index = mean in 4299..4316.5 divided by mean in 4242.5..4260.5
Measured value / 0.83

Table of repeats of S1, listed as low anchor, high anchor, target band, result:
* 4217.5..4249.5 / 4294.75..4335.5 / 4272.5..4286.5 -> 0.46 angstrom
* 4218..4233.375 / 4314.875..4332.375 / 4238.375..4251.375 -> -1.19 angstrom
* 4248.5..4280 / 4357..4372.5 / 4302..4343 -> 3.42 angstrom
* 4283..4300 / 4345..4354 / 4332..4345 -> -0.10 angstrom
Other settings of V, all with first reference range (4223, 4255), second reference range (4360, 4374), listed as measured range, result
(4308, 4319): 1.56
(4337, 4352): 0.35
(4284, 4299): 3.26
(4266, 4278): 1.16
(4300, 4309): 2.64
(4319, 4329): 0.35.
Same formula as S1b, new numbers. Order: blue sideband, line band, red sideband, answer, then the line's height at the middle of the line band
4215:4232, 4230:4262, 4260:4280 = -0.086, 5.62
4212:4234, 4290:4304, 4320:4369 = 0.282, 6.39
